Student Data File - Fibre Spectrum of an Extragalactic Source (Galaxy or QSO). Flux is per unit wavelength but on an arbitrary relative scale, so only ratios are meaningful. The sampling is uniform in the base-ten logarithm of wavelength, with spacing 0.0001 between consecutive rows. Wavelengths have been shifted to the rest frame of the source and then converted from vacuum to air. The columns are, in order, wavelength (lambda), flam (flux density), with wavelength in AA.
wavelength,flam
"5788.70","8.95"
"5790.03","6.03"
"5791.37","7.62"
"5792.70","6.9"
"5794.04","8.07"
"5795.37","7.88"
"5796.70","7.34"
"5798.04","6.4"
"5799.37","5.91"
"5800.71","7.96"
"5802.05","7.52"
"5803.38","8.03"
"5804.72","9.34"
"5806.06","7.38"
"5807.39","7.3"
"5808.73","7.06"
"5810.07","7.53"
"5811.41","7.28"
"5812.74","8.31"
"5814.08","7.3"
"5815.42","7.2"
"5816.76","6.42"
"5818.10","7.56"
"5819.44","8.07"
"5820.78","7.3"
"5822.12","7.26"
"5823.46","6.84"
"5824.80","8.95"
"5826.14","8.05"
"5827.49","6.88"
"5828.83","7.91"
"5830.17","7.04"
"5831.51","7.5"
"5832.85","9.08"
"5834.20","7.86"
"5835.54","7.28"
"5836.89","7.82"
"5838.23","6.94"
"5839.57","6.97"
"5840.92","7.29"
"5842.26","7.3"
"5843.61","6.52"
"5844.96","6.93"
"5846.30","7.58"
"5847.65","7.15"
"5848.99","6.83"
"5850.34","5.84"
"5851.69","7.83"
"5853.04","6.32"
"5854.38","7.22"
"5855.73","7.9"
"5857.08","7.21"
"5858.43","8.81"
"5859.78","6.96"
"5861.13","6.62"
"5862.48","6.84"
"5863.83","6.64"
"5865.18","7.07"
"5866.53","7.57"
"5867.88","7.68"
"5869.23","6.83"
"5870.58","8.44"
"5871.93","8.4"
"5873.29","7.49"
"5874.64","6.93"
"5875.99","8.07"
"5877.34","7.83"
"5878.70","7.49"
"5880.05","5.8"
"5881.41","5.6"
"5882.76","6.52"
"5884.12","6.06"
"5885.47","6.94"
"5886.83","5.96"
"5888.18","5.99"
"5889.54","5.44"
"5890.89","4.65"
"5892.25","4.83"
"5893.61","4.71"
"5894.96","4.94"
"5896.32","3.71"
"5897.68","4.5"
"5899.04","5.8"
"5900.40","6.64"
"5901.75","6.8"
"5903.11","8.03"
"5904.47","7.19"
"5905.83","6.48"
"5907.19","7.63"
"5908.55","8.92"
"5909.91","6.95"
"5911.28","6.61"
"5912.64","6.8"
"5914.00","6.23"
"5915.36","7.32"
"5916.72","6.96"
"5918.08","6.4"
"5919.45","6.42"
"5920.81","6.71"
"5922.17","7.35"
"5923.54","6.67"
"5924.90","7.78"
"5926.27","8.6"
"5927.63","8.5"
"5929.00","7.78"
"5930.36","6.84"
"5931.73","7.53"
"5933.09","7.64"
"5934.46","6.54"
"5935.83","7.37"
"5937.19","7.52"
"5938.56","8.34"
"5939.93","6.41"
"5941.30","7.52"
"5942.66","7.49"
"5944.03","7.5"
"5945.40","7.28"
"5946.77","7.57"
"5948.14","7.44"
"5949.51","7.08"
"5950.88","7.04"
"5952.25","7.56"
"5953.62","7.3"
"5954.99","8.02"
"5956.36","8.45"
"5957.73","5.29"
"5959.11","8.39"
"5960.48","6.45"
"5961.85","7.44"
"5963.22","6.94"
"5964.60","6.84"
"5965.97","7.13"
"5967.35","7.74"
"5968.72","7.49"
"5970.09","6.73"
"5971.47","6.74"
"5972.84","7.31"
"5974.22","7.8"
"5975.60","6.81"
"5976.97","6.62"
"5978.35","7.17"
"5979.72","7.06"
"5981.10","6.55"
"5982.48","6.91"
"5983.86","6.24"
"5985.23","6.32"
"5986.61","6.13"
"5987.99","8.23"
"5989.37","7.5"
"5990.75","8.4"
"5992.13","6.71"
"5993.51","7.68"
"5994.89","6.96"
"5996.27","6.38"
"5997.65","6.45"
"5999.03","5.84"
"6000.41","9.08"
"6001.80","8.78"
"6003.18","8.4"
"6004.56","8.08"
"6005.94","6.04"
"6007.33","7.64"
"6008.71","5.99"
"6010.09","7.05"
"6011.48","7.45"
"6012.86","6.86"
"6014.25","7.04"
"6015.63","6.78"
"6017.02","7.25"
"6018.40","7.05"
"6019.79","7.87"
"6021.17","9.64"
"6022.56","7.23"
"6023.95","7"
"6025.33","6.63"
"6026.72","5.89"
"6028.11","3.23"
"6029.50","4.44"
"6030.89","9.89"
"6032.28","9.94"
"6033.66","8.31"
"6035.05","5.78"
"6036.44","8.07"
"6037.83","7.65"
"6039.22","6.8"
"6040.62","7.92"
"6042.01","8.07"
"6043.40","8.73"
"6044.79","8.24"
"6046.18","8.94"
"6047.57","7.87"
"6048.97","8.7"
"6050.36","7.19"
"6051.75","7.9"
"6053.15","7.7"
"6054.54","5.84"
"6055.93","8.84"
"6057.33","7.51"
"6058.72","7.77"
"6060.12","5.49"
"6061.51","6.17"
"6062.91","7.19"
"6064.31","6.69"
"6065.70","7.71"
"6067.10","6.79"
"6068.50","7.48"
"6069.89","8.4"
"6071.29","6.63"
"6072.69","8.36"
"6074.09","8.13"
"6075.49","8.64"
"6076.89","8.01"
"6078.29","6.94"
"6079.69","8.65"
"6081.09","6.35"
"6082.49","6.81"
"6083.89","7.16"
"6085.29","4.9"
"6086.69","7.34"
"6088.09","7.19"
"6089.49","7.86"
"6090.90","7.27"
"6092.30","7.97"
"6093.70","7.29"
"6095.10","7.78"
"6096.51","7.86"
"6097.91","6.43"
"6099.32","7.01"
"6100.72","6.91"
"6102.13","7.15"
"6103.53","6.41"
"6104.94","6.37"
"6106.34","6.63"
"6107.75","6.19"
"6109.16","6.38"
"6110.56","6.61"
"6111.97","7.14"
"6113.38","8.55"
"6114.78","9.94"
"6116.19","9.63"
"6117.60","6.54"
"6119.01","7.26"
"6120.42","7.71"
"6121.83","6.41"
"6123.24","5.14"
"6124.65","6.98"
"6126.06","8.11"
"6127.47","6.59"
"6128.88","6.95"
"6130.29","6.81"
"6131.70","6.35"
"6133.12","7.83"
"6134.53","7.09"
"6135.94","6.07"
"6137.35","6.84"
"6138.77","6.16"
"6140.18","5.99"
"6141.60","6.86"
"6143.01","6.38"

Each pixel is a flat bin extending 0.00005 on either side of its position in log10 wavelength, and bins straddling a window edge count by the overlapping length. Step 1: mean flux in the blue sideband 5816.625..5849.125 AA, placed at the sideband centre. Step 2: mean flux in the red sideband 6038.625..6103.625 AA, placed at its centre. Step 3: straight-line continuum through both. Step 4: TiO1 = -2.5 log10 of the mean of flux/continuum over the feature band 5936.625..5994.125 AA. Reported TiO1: 0.03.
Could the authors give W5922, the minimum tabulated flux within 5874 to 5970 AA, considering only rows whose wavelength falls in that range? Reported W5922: 3.71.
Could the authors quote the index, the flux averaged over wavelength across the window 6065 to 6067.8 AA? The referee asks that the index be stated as 7.25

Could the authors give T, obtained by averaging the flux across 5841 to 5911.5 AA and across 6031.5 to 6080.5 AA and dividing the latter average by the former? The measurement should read 1.14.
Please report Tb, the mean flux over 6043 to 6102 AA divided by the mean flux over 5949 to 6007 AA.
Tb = 1.03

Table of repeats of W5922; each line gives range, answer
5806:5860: 5.84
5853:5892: 4.65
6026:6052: 3.23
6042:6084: 5.49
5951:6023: 5.29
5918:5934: 6.4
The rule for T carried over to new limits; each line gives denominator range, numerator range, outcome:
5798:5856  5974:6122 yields 0.99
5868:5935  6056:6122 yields 1.08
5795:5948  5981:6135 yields 1.02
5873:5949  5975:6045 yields 1.06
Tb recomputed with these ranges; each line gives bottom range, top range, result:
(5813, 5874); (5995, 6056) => 1.00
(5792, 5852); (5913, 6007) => 0.98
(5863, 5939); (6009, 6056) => 1.09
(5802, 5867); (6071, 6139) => 0.97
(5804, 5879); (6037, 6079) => 1.02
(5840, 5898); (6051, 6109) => 1.08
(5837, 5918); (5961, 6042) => 1.06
